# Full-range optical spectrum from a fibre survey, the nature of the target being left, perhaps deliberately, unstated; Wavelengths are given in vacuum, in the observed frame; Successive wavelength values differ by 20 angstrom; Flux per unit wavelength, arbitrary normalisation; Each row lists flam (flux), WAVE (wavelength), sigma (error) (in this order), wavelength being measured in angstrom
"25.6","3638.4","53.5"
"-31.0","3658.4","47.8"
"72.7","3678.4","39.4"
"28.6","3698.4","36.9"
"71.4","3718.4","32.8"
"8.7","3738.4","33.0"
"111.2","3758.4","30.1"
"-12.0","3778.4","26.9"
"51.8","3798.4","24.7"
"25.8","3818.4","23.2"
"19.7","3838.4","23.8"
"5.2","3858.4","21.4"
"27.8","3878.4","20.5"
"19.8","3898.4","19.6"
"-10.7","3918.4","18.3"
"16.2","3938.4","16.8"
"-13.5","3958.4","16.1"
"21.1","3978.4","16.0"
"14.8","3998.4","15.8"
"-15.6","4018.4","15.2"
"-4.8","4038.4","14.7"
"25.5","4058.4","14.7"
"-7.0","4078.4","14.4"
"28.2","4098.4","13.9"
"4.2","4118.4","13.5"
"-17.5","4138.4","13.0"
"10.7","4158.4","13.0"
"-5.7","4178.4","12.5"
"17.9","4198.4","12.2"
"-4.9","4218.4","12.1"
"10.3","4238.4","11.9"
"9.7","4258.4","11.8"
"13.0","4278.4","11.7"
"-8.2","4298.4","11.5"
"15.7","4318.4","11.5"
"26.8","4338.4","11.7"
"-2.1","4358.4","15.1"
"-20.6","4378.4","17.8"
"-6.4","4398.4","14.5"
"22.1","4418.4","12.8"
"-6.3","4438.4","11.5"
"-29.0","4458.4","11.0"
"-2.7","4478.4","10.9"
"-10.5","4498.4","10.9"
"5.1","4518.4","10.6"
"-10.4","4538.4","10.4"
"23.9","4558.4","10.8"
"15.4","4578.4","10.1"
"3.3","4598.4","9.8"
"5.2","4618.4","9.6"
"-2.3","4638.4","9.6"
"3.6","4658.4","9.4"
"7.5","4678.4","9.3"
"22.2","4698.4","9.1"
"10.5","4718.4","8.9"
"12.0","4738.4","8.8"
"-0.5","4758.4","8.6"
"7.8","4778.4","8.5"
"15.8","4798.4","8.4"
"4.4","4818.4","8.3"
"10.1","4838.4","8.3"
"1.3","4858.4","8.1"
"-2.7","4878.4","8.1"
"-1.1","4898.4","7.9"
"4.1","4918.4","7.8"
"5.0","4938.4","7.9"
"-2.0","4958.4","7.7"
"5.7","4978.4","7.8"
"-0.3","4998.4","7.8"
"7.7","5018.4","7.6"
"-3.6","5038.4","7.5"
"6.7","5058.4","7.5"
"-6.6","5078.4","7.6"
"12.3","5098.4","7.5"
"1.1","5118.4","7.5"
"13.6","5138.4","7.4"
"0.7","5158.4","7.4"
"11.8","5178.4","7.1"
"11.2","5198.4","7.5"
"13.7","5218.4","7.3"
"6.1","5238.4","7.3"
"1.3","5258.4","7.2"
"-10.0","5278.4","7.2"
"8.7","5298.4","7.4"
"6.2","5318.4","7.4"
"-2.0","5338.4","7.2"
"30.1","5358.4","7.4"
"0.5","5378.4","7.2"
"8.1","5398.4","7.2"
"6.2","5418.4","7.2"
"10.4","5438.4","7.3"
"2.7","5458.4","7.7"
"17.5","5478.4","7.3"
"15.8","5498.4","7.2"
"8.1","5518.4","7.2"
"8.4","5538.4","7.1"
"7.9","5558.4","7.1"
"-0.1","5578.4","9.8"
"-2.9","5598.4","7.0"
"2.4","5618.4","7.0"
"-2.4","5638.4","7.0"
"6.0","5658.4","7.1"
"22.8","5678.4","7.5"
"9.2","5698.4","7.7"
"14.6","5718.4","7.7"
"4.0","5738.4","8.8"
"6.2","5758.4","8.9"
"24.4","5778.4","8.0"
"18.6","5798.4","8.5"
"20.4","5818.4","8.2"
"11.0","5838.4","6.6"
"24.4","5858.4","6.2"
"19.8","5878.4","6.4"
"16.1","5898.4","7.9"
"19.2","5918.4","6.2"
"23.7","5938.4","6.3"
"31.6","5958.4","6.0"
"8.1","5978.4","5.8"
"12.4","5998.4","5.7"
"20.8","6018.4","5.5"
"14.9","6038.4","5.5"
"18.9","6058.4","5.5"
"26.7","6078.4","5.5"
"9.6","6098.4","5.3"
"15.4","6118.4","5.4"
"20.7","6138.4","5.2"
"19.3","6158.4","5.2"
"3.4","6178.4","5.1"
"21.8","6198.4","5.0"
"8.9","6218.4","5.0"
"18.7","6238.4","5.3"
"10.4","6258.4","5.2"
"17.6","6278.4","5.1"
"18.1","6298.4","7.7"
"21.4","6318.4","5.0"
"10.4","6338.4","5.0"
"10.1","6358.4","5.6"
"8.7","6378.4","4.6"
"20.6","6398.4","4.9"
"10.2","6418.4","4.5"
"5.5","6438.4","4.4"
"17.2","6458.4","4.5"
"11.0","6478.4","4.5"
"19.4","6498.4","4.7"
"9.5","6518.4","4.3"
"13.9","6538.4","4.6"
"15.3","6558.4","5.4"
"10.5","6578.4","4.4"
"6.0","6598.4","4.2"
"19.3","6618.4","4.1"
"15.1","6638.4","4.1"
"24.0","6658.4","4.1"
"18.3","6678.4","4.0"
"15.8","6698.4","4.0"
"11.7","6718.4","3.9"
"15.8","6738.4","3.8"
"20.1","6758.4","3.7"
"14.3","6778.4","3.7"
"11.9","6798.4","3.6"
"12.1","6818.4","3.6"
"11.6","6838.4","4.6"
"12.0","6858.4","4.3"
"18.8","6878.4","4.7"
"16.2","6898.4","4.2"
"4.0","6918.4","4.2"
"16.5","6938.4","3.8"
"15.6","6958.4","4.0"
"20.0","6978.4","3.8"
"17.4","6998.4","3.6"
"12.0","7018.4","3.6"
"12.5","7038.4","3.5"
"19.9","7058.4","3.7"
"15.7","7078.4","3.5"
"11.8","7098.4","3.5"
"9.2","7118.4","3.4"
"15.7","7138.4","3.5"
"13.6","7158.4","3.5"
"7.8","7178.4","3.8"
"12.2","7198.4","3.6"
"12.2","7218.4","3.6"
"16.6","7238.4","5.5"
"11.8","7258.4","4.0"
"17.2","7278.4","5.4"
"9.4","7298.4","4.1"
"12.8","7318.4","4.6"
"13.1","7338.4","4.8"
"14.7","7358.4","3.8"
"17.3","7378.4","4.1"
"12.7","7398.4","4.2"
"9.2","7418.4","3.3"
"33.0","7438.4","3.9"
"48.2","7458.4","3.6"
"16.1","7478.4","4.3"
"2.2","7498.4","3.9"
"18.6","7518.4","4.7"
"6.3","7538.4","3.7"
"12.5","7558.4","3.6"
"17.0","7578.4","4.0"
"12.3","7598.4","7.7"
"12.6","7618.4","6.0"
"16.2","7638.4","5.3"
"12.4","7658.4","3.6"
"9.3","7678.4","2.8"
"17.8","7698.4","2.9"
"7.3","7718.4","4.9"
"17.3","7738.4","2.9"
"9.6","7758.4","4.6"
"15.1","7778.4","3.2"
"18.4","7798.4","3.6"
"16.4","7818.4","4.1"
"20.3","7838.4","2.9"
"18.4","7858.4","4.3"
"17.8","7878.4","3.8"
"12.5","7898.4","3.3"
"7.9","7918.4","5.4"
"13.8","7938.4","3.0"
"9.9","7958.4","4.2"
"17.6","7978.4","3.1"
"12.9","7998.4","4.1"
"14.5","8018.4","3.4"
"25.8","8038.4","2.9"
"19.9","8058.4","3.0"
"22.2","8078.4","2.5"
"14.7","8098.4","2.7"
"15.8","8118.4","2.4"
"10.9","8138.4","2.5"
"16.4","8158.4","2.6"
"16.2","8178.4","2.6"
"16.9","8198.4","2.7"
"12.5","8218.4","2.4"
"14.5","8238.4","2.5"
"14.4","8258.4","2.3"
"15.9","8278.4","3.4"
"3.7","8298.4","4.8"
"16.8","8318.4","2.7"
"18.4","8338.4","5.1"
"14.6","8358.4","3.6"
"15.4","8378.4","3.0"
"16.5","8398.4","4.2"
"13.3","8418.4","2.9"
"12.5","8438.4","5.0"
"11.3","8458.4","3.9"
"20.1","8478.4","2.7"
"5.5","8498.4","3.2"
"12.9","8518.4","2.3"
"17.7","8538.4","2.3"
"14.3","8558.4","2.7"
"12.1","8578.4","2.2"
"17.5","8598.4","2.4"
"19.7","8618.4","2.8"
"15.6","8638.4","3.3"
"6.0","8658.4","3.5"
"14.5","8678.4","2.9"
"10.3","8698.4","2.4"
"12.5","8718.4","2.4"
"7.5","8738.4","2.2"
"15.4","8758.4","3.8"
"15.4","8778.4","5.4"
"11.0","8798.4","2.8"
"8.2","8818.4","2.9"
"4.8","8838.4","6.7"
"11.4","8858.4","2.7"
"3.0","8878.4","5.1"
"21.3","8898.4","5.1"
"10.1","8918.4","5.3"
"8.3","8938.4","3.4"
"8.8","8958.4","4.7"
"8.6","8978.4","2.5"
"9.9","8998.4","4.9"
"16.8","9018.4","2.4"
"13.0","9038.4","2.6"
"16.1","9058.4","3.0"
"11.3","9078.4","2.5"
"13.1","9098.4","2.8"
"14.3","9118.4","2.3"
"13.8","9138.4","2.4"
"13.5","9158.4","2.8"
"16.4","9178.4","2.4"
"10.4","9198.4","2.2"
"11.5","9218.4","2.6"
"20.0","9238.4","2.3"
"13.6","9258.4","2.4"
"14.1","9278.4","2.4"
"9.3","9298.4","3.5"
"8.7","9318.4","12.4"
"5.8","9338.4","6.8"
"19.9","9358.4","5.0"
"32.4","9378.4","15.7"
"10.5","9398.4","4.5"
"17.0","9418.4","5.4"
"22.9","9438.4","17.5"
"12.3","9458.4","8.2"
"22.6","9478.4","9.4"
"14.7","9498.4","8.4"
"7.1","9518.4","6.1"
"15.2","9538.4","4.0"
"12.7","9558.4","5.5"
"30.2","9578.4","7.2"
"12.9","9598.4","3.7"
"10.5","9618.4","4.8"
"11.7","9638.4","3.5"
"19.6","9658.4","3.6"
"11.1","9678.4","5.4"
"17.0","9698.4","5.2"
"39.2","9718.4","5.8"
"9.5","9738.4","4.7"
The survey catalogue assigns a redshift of 1.00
